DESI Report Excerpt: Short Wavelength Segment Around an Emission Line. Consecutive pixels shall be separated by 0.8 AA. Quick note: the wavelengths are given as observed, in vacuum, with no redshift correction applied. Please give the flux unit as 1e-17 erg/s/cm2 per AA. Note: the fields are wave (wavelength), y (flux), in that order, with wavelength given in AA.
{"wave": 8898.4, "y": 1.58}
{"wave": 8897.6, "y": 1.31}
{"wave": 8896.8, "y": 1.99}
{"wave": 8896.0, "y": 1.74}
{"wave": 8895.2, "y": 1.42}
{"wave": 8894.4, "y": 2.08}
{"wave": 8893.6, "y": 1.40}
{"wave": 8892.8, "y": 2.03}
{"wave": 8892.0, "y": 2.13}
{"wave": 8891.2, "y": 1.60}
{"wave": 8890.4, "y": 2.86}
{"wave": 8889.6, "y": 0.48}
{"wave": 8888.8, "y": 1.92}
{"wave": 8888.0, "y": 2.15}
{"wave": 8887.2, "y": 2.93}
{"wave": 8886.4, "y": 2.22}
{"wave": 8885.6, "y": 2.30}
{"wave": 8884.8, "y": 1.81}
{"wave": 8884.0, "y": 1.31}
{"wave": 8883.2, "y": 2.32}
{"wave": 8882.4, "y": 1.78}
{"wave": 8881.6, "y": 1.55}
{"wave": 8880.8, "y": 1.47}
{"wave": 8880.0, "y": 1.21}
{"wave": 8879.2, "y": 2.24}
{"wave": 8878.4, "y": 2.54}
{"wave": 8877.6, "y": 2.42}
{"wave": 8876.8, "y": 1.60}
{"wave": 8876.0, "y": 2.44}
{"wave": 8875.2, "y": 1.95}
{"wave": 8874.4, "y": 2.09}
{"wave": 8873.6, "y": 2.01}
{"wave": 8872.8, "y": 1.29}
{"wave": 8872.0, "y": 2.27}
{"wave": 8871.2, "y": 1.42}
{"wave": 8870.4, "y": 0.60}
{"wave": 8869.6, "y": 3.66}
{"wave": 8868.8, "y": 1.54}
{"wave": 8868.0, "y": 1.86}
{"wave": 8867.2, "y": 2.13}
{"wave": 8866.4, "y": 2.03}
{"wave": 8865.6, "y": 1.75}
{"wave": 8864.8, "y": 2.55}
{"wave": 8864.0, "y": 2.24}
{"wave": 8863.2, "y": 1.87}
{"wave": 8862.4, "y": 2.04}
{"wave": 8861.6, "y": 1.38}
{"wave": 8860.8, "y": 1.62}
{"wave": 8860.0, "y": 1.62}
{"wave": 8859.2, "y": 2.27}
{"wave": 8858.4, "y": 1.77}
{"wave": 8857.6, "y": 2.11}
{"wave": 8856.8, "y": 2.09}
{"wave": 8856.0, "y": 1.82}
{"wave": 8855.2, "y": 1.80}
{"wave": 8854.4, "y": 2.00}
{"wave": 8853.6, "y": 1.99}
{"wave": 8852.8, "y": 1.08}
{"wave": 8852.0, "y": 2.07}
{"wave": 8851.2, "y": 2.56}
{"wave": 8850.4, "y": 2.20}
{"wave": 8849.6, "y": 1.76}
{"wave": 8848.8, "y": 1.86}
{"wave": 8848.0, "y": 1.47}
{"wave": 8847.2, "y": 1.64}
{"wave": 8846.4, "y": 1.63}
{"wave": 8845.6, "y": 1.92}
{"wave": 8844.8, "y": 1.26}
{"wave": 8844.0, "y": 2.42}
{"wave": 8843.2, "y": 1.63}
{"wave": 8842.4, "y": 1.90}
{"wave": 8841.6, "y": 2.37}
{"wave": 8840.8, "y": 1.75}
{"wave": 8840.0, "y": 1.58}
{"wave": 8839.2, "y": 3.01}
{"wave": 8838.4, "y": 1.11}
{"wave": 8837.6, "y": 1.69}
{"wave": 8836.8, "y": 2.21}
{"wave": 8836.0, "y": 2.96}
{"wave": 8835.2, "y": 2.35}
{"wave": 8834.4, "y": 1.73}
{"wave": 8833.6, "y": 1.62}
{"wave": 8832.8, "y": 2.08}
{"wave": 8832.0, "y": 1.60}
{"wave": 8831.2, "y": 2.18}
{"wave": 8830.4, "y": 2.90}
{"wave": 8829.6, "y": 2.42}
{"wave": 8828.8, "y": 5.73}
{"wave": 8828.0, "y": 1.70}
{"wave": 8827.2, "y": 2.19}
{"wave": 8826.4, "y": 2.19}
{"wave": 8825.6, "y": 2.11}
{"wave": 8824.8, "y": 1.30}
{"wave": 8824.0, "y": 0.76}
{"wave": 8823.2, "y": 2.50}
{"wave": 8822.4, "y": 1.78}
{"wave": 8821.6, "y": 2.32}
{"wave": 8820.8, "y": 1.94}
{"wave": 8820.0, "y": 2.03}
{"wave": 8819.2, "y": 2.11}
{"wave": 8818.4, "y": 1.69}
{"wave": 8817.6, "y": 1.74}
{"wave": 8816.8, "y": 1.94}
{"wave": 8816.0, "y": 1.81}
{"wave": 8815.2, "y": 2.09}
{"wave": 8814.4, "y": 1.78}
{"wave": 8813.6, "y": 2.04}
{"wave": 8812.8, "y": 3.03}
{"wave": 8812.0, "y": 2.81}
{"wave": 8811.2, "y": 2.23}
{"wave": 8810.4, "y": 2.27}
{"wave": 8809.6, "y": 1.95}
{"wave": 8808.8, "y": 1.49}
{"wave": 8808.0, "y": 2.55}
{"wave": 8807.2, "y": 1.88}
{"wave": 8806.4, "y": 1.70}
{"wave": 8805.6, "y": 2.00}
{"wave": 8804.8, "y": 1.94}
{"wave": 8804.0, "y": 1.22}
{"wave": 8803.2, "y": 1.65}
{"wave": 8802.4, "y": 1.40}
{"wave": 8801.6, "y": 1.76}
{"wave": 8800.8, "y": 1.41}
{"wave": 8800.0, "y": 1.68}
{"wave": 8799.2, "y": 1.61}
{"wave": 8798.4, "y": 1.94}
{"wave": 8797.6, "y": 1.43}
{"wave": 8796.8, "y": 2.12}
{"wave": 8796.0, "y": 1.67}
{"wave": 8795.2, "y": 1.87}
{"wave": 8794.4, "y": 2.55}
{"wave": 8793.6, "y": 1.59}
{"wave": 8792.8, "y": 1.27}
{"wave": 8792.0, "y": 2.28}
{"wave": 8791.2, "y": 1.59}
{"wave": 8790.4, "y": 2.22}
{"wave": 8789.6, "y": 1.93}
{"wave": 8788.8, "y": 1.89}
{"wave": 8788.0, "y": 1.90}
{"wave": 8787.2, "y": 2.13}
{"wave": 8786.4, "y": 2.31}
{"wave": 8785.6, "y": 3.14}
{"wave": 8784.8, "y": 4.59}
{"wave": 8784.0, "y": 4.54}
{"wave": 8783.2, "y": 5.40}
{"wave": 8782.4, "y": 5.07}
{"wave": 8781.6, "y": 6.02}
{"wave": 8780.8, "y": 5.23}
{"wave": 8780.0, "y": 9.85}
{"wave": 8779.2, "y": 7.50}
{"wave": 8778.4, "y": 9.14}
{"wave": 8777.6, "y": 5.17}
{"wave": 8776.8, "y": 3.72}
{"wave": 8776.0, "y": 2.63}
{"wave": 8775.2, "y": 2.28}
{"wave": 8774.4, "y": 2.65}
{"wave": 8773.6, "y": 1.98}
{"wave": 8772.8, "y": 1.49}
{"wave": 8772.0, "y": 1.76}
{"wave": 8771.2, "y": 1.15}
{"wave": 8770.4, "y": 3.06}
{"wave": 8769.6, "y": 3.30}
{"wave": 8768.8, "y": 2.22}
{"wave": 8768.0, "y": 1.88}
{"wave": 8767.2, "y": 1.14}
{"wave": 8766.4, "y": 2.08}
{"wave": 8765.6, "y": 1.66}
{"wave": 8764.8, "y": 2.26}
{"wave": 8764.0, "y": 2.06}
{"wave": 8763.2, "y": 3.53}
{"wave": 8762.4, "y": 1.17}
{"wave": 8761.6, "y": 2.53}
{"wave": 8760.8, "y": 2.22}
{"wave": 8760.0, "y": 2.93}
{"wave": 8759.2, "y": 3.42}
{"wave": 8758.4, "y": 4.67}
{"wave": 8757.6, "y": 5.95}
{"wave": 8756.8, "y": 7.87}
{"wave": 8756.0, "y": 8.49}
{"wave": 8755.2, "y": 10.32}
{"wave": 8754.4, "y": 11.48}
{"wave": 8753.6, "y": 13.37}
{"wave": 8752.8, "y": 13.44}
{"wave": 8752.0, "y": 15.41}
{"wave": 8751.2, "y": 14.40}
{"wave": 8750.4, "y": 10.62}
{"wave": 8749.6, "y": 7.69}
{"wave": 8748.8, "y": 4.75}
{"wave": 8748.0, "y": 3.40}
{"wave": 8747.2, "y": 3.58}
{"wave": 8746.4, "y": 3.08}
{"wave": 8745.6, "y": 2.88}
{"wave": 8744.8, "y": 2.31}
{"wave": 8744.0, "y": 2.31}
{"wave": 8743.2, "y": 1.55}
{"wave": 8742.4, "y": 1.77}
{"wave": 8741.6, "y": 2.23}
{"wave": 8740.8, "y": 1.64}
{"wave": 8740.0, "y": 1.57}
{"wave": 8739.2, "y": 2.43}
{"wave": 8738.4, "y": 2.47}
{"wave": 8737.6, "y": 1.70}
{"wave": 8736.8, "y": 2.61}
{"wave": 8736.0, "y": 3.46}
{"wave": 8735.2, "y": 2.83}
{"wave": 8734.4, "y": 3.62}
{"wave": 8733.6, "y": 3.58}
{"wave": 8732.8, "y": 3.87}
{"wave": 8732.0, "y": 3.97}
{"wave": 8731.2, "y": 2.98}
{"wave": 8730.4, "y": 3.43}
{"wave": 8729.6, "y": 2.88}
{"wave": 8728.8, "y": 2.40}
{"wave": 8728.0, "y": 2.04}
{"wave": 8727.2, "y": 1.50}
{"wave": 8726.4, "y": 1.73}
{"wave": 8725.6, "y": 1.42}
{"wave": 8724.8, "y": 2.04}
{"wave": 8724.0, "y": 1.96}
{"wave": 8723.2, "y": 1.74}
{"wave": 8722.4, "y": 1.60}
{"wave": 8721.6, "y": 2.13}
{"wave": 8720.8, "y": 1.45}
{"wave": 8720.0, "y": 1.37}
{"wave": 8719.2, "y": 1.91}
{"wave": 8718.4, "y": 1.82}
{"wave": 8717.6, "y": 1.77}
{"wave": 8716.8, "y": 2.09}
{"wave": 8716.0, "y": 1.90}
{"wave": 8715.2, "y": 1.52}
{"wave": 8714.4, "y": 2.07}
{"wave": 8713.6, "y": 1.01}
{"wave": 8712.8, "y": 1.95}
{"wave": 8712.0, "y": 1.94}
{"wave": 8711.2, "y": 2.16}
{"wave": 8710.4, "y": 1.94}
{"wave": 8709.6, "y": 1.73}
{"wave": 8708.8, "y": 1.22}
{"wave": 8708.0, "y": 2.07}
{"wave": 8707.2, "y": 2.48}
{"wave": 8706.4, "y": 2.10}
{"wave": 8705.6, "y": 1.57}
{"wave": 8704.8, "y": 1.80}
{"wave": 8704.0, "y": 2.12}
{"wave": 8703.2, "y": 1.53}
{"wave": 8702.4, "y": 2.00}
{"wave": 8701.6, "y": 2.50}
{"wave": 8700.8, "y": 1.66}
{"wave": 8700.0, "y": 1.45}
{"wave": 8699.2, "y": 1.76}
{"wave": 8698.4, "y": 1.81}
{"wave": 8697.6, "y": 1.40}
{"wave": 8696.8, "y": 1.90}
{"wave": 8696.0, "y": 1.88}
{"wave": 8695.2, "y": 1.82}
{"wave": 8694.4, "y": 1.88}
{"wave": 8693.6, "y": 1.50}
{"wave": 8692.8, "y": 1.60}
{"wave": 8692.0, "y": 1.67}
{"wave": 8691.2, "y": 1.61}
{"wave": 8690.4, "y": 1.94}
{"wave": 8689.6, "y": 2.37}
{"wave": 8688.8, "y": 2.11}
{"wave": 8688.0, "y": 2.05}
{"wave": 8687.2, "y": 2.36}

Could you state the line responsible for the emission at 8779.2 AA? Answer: [N II]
